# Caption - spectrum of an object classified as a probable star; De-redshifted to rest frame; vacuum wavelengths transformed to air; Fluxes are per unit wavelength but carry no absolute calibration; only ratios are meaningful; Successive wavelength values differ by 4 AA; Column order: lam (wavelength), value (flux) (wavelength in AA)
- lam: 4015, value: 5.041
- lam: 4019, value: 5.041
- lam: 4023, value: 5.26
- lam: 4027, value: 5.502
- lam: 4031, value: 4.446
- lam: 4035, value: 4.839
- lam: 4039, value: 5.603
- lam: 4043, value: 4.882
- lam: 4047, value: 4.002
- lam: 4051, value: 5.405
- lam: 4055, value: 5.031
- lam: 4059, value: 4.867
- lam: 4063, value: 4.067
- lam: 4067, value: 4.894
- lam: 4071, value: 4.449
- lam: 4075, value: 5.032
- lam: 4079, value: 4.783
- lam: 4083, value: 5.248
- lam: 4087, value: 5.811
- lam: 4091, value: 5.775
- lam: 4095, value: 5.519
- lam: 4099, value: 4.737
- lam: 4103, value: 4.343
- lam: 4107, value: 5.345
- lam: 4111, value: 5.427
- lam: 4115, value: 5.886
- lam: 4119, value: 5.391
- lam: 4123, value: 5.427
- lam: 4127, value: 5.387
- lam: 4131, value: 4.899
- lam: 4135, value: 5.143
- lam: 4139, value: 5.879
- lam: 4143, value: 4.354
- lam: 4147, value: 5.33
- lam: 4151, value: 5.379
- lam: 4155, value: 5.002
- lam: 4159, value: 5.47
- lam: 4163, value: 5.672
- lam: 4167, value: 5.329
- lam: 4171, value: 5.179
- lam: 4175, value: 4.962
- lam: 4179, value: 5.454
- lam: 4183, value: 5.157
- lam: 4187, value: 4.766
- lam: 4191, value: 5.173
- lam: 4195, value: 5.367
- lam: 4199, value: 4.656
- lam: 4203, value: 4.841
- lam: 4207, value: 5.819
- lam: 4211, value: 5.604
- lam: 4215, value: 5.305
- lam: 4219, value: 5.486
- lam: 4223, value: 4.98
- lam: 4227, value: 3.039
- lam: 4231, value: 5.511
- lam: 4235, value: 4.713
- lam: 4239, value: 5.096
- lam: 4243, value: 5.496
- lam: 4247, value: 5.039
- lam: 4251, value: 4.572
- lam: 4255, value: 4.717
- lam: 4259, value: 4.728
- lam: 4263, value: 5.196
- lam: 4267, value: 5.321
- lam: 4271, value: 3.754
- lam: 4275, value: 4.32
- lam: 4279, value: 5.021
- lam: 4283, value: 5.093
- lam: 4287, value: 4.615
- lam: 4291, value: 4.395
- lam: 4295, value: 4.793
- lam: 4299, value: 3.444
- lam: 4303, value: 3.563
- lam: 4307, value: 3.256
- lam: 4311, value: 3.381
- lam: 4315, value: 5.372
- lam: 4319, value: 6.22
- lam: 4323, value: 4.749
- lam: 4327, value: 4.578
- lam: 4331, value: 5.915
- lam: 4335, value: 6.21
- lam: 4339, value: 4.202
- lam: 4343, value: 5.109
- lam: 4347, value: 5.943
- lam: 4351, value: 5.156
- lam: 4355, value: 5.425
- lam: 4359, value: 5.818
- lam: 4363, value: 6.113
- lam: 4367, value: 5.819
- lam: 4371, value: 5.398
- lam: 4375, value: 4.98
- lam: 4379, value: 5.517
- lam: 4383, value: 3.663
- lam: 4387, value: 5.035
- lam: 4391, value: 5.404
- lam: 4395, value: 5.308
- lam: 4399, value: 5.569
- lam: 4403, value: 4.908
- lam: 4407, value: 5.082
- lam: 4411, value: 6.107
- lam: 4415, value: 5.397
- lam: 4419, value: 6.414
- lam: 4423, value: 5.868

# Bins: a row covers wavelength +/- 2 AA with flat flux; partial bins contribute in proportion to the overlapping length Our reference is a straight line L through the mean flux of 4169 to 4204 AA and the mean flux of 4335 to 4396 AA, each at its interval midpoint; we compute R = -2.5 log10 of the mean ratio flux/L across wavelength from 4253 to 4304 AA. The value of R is 0.14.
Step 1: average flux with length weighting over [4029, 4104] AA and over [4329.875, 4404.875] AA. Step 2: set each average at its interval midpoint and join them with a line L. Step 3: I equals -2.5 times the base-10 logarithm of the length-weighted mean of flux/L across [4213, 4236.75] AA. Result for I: 0.07 mag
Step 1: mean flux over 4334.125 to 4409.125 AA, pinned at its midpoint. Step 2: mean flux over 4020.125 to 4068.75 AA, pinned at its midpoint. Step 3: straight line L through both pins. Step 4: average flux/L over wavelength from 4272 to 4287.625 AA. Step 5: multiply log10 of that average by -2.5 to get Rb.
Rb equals 0.103 mag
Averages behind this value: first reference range 4.9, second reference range 5.29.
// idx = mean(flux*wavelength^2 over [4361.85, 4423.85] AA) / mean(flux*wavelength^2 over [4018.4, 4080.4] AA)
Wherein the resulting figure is 1.3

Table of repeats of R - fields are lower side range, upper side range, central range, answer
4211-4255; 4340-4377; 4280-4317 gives 0.23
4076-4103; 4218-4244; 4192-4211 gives -0.06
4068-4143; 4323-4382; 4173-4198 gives 0.03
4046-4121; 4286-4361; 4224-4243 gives 0.05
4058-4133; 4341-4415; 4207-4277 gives 0.07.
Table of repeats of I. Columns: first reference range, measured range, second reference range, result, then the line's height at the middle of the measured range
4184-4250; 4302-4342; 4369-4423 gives 0.092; 5.2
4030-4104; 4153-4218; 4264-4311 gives -0.141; 4.6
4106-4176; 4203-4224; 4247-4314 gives -0.118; 4.85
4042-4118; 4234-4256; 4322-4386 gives 0.049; 5.19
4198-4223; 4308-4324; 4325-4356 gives 0.101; 5.31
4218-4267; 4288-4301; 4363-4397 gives 0.179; 5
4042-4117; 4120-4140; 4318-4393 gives -0.050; 5.08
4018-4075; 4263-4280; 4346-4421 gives 0.130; 5.24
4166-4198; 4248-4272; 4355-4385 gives 0.100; 5.23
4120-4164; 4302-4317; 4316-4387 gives 0.333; 5.32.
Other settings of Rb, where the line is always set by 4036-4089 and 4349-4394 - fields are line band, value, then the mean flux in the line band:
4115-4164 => -0.06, 5.29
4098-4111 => 0.02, 4.91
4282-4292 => 0.11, 4.69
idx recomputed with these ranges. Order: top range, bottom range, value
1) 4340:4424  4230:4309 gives 1.23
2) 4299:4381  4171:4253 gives 1.07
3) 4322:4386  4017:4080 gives 1.25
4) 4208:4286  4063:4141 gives 1.01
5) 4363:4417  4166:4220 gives 1.11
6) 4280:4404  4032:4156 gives 1.10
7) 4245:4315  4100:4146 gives 0.92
